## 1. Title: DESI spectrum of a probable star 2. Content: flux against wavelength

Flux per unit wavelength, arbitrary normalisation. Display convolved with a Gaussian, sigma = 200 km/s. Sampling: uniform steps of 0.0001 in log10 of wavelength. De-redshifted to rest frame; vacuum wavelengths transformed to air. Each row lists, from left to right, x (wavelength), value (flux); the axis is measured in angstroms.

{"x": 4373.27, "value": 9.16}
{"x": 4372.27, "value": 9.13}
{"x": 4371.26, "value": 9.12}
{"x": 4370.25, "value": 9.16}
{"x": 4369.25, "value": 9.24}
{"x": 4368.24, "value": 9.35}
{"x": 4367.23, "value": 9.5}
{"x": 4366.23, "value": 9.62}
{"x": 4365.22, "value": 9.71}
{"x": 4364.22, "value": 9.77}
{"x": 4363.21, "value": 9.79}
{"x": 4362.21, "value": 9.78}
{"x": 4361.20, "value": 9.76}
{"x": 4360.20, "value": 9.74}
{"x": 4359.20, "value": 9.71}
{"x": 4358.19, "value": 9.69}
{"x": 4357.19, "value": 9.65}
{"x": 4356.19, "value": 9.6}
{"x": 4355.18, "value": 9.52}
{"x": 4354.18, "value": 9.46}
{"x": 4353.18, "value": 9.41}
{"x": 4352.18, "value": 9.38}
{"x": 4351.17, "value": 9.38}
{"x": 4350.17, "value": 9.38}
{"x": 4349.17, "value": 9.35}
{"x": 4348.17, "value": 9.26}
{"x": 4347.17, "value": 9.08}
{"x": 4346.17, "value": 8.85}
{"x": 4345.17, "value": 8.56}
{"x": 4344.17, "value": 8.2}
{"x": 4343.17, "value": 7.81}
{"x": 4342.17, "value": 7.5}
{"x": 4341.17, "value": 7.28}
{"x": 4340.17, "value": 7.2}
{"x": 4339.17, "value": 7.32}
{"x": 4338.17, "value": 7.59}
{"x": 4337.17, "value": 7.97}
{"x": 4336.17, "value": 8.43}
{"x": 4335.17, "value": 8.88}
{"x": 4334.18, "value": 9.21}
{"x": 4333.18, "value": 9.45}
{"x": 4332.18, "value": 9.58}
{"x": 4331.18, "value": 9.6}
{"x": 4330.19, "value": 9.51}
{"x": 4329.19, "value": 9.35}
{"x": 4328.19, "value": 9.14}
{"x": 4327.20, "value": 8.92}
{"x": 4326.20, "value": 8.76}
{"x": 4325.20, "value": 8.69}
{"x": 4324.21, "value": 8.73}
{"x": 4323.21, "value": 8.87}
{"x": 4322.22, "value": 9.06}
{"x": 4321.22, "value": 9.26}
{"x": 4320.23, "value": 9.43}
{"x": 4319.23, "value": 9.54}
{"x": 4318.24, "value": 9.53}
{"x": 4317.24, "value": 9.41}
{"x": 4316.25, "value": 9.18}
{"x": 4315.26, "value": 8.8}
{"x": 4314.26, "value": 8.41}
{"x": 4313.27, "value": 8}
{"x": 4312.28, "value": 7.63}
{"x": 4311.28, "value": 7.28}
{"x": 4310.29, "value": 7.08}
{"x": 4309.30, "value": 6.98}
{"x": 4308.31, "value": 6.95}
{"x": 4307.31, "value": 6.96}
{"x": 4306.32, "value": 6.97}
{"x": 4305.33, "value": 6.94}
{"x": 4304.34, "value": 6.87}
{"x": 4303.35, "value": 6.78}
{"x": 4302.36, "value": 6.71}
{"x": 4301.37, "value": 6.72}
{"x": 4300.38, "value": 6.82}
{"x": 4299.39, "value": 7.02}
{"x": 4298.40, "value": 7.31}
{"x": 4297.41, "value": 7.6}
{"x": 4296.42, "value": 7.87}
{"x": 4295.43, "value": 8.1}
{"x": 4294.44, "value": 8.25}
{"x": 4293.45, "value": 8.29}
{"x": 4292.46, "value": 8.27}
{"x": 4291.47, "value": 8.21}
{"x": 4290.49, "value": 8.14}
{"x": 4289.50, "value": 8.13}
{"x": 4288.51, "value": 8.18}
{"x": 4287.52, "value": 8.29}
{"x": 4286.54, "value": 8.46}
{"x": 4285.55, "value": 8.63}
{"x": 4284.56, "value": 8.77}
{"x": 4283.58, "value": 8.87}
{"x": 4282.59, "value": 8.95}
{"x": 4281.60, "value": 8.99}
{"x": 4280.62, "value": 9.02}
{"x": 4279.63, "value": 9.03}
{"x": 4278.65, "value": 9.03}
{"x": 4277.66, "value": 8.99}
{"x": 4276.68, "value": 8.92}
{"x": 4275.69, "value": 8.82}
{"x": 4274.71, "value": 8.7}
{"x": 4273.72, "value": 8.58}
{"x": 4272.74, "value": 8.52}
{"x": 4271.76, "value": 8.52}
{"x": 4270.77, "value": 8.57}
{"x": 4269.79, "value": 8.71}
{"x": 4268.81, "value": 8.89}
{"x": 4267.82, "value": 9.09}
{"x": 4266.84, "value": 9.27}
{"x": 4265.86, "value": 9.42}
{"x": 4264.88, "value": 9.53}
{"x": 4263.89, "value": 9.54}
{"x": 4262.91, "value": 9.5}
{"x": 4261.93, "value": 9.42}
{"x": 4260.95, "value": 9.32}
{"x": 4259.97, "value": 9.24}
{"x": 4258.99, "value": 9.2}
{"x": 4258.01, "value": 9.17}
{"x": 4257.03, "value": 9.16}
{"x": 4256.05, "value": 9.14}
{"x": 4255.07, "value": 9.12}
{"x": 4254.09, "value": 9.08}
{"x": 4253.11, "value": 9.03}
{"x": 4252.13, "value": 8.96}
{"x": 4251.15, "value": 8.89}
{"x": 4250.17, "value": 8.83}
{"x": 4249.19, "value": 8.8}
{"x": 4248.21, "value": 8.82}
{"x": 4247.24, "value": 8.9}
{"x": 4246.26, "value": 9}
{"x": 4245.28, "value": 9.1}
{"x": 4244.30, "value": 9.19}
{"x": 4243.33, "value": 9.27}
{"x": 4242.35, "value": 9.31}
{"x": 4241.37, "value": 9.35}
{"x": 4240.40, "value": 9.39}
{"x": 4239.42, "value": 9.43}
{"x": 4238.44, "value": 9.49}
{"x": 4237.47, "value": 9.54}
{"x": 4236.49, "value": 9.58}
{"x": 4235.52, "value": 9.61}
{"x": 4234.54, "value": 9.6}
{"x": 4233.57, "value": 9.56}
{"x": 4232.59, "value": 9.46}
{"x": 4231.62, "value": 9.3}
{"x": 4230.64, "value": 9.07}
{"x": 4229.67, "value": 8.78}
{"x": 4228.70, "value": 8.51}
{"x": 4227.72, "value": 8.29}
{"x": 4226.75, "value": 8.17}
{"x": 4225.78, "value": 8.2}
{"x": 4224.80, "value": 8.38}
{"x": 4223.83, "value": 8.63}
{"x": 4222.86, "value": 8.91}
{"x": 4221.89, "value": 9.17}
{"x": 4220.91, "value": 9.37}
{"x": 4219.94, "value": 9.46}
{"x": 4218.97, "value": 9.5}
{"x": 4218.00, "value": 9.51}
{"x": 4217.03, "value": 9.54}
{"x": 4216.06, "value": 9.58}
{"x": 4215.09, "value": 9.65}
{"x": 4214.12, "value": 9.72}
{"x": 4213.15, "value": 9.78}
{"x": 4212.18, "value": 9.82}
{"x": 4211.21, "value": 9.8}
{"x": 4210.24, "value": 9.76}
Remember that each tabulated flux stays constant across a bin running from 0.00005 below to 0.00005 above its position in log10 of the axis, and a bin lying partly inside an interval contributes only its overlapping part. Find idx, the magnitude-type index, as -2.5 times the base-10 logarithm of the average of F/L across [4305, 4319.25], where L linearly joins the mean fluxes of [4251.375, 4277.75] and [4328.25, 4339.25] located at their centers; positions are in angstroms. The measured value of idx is 0.13 mag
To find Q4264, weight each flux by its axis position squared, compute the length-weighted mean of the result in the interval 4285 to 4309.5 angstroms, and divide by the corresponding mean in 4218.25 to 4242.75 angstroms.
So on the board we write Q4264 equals 0.9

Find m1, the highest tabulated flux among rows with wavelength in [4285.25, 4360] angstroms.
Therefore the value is 9.71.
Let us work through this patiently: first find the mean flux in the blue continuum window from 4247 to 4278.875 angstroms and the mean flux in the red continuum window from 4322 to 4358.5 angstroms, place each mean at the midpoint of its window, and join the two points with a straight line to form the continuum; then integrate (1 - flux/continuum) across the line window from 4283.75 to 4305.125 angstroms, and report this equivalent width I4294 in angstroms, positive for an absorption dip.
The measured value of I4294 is 2.8 angstroms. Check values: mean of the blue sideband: 9.02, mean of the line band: 7.79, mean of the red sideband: 8.85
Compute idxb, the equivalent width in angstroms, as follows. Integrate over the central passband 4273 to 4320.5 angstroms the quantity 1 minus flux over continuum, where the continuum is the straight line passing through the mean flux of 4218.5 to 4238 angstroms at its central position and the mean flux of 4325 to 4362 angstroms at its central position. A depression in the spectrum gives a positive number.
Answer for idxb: 4.5 angstroms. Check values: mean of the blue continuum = 9.06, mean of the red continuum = 8.93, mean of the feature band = 8.13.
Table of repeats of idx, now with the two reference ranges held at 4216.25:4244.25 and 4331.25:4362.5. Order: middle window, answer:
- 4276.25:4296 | 0.058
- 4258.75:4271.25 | -0.015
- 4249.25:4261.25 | 0.004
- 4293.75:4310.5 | 0.245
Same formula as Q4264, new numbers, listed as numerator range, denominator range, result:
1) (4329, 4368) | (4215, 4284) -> 1.04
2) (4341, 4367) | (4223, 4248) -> 1.07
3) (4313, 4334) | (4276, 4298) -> 1.09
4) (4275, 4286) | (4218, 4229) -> 1.04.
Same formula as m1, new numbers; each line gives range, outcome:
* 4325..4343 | 9.6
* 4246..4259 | 9.2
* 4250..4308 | 9.54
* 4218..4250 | 9.61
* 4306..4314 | 8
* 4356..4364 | 9.79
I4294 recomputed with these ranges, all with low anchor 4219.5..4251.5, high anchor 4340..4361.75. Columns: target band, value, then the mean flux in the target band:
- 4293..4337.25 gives 3.9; 8.25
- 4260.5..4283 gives 0.1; 9.01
